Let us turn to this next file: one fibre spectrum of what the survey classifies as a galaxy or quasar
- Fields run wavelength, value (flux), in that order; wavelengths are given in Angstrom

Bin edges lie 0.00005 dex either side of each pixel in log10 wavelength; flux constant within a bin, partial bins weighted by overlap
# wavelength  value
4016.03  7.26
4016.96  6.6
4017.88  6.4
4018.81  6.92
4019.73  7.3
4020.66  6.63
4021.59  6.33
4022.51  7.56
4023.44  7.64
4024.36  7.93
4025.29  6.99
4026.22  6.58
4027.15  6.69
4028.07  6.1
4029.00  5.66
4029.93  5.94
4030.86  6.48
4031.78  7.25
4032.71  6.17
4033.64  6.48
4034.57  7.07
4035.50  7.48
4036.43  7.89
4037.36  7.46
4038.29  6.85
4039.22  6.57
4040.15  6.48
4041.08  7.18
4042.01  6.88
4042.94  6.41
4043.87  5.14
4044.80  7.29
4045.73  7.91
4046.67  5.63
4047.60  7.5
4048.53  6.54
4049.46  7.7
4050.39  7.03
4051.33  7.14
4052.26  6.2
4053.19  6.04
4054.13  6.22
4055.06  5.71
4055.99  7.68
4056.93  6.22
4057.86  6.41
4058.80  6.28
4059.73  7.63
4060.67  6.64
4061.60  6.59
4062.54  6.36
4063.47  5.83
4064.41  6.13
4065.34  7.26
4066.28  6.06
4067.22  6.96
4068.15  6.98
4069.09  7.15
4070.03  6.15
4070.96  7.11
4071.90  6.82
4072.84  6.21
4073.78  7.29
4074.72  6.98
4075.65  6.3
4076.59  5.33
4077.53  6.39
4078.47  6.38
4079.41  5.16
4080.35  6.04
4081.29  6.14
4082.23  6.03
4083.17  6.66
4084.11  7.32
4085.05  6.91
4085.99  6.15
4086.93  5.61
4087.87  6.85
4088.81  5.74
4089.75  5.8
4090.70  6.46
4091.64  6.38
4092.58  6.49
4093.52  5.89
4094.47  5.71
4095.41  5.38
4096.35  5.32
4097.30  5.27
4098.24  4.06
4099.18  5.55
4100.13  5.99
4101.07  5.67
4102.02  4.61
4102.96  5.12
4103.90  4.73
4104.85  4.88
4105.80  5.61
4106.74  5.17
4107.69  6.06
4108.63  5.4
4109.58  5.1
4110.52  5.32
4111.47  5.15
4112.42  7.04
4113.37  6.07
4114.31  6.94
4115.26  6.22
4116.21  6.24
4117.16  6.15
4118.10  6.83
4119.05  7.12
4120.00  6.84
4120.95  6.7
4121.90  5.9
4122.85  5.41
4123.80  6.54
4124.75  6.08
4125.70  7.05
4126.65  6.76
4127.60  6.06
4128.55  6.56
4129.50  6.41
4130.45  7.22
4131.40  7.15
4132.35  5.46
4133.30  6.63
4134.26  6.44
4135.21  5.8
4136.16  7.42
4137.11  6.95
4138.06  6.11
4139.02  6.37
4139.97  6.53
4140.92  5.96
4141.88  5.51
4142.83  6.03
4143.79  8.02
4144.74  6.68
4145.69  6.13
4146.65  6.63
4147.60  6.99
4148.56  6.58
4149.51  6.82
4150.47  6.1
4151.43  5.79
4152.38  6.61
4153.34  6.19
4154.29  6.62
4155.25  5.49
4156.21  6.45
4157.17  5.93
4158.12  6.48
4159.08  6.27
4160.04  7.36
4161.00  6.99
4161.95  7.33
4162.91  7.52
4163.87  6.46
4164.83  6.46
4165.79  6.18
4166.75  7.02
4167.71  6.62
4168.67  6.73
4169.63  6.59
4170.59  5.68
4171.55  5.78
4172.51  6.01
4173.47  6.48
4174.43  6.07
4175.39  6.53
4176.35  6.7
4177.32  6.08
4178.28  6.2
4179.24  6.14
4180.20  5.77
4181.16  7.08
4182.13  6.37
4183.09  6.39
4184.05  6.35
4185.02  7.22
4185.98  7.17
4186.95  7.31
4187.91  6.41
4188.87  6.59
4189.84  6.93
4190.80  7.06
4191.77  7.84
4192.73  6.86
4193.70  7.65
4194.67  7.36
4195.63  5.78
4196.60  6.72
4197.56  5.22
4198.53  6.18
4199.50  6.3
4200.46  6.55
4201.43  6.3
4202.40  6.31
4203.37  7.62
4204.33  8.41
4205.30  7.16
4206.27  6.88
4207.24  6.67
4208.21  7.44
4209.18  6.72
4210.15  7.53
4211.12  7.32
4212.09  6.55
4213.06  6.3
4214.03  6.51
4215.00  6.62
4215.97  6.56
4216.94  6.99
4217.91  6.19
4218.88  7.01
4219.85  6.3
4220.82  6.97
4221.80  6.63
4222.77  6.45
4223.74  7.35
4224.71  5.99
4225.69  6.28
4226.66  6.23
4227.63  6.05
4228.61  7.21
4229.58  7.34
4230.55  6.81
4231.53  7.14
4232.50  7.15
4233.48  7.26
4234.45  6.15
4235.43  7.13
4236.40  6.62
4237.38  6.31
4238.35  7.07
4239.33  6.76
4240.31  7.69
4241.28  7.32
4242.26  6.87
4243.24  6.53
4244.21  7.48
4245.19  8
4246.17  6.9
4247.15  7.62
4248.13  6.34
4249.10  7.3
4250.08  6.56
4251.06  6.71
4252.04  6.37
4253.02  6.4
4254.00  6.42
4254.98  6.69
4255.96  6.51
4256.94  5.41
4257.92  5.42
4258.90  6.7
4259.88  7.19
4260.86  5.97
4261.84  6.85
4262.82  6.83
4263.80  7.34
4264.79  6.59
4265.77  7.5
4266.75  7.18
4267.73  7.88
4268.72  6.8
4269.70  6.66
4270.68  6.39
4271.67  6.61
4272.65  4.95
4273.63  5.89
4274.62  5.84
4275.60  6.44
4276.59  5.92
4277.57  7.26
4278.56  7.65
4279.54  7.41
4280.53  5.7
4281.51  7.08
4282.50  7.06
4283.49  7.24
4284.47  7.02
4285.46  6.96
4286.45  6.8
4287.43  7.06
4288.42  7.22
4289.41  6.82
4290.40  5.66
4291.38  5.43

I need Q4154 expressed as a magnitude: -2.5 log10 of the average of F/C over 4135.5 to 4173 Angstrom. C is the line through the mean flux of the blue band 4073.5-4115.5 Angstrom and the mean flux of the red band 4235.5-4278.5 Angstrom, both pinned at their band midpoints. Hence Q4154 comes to -0.05 mag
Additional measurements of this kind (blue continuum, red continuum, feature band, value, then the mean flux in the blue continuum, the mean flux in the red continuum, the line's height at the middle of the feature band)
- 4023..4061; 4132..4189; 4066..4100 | 0.08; 6.76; 6.48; 6.66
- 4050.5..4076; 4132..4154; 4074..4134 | 0.08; 6.61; 6.43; 6.52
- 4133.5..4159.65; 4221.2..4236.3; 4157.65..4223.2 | -0.02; 6.41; 6.74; 6.59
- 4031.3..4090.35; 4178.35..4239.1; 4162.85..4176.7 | 0.05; 6.6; 6.75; 6.71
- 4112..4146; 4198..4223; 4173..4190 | 0.02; 6.48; 6.79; 6.68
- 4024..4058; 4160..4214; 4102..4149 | 0.08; 6.73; 6.69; 6.71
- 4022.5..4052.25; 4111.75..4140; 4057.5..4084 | 0.04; 6.84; 6.49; 6.71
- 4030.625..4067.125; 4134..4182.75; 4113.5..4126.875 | 0.01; 6.72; 6.45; 6.54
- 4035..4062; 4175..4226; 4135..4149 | 0.03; 6.78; 6.71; 6.74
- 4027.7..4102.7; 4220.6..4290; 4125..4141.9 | 0.01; 6.4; 6.76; 6.53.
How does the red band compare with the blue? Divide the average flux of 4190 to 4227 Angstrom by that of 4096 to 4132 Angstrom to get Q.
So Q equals 1.1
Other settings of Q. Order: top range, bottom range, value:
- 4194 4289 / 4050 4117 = 1.10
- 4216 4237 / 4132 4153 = 1.04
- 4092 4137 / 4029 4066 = 0.90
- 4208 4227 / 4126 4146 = 1.03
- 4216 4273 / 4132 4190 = 1.04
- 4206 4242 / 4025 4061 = 1.01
